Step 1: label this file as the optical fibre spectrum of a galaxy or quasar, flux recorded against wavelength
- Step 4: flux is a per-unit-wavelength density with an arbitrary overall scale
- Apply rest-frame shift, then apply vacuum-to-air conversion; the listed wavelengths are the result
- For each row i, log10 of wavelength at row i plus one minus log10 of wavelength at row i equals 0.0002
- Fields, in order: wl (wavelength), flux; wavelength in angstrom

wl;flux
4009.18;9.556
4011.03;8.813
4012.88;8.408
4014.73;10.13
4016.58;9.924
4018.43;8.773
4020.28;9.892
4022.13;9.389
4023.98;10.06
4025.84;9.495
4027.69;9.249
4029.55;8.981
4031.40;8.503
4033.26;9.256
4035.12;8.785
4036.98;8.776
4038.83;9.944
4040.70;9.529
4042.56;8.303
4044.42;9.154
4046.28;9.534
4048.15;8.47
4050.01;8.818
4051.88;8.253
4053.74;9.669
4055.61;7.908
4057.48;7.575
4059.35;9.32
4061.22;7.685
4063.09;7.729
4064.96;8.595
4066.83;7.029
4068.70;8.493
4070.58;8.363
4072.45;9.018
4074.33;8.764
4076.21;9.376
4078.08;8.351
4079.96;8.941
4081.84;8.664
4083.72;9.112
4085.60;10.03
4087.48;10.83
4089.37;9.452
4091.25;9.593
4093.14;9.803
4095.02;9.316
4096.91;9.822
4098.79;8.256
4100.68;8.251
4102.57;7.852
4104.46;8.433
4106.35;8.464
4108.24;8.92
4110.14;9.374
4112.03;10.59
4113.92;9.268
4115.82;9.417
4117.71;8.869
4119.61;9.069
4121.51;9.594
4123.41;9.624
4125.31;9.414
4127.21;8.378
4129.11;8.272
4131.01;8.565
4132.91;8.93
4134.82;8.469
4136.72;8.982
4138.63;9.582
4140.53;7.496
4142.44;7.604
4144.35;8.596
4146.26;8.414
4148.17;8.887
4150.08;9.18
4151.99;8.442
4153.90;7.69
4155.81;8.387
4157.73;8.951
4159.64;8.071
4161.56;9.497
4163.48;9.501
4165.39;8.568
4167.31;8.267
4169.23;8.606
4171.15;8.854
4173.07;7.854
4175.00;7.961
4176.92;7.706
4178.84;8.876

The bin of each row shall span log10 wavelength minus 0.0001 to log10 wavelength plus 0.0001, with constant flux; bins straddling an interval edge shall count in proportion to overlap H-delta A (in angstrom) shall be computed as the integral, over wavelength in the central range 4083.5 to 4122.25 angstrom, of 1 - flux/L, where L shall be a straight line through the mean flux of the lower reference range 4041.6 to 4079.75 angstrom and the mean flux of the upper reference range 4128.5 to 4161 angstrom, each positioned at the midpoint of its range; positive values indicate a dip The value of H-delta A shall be -3.3 angstrom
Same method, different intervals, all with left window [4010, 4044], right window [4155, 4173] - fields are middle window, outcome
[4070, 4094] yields -0.7 angstrom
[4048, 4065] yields 1.4 angstrom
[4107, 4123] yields -0.9 angstrom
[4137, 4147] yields 0.5 angstrom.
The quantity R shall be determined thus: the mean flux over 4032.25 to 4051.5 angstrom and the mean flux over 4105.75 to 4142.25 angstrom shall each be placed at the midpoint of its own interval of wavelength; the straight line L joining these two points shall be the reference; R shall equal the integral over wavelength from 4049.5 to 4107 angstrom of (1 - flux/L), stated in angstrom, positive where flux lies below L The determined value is 1.5 angstrom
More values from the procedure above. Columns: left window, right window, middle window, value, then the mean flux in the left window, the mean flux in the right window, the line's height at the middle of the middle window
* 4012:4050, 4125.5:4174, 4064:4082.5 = 0.9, 9.22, 8.58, 8.99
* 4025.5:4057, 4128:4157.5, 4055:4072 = 1.4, 8.95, 8.51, 8.85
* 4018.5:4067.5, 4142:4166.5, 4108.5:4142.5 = -1.3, 8.85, 8.62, 8.68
